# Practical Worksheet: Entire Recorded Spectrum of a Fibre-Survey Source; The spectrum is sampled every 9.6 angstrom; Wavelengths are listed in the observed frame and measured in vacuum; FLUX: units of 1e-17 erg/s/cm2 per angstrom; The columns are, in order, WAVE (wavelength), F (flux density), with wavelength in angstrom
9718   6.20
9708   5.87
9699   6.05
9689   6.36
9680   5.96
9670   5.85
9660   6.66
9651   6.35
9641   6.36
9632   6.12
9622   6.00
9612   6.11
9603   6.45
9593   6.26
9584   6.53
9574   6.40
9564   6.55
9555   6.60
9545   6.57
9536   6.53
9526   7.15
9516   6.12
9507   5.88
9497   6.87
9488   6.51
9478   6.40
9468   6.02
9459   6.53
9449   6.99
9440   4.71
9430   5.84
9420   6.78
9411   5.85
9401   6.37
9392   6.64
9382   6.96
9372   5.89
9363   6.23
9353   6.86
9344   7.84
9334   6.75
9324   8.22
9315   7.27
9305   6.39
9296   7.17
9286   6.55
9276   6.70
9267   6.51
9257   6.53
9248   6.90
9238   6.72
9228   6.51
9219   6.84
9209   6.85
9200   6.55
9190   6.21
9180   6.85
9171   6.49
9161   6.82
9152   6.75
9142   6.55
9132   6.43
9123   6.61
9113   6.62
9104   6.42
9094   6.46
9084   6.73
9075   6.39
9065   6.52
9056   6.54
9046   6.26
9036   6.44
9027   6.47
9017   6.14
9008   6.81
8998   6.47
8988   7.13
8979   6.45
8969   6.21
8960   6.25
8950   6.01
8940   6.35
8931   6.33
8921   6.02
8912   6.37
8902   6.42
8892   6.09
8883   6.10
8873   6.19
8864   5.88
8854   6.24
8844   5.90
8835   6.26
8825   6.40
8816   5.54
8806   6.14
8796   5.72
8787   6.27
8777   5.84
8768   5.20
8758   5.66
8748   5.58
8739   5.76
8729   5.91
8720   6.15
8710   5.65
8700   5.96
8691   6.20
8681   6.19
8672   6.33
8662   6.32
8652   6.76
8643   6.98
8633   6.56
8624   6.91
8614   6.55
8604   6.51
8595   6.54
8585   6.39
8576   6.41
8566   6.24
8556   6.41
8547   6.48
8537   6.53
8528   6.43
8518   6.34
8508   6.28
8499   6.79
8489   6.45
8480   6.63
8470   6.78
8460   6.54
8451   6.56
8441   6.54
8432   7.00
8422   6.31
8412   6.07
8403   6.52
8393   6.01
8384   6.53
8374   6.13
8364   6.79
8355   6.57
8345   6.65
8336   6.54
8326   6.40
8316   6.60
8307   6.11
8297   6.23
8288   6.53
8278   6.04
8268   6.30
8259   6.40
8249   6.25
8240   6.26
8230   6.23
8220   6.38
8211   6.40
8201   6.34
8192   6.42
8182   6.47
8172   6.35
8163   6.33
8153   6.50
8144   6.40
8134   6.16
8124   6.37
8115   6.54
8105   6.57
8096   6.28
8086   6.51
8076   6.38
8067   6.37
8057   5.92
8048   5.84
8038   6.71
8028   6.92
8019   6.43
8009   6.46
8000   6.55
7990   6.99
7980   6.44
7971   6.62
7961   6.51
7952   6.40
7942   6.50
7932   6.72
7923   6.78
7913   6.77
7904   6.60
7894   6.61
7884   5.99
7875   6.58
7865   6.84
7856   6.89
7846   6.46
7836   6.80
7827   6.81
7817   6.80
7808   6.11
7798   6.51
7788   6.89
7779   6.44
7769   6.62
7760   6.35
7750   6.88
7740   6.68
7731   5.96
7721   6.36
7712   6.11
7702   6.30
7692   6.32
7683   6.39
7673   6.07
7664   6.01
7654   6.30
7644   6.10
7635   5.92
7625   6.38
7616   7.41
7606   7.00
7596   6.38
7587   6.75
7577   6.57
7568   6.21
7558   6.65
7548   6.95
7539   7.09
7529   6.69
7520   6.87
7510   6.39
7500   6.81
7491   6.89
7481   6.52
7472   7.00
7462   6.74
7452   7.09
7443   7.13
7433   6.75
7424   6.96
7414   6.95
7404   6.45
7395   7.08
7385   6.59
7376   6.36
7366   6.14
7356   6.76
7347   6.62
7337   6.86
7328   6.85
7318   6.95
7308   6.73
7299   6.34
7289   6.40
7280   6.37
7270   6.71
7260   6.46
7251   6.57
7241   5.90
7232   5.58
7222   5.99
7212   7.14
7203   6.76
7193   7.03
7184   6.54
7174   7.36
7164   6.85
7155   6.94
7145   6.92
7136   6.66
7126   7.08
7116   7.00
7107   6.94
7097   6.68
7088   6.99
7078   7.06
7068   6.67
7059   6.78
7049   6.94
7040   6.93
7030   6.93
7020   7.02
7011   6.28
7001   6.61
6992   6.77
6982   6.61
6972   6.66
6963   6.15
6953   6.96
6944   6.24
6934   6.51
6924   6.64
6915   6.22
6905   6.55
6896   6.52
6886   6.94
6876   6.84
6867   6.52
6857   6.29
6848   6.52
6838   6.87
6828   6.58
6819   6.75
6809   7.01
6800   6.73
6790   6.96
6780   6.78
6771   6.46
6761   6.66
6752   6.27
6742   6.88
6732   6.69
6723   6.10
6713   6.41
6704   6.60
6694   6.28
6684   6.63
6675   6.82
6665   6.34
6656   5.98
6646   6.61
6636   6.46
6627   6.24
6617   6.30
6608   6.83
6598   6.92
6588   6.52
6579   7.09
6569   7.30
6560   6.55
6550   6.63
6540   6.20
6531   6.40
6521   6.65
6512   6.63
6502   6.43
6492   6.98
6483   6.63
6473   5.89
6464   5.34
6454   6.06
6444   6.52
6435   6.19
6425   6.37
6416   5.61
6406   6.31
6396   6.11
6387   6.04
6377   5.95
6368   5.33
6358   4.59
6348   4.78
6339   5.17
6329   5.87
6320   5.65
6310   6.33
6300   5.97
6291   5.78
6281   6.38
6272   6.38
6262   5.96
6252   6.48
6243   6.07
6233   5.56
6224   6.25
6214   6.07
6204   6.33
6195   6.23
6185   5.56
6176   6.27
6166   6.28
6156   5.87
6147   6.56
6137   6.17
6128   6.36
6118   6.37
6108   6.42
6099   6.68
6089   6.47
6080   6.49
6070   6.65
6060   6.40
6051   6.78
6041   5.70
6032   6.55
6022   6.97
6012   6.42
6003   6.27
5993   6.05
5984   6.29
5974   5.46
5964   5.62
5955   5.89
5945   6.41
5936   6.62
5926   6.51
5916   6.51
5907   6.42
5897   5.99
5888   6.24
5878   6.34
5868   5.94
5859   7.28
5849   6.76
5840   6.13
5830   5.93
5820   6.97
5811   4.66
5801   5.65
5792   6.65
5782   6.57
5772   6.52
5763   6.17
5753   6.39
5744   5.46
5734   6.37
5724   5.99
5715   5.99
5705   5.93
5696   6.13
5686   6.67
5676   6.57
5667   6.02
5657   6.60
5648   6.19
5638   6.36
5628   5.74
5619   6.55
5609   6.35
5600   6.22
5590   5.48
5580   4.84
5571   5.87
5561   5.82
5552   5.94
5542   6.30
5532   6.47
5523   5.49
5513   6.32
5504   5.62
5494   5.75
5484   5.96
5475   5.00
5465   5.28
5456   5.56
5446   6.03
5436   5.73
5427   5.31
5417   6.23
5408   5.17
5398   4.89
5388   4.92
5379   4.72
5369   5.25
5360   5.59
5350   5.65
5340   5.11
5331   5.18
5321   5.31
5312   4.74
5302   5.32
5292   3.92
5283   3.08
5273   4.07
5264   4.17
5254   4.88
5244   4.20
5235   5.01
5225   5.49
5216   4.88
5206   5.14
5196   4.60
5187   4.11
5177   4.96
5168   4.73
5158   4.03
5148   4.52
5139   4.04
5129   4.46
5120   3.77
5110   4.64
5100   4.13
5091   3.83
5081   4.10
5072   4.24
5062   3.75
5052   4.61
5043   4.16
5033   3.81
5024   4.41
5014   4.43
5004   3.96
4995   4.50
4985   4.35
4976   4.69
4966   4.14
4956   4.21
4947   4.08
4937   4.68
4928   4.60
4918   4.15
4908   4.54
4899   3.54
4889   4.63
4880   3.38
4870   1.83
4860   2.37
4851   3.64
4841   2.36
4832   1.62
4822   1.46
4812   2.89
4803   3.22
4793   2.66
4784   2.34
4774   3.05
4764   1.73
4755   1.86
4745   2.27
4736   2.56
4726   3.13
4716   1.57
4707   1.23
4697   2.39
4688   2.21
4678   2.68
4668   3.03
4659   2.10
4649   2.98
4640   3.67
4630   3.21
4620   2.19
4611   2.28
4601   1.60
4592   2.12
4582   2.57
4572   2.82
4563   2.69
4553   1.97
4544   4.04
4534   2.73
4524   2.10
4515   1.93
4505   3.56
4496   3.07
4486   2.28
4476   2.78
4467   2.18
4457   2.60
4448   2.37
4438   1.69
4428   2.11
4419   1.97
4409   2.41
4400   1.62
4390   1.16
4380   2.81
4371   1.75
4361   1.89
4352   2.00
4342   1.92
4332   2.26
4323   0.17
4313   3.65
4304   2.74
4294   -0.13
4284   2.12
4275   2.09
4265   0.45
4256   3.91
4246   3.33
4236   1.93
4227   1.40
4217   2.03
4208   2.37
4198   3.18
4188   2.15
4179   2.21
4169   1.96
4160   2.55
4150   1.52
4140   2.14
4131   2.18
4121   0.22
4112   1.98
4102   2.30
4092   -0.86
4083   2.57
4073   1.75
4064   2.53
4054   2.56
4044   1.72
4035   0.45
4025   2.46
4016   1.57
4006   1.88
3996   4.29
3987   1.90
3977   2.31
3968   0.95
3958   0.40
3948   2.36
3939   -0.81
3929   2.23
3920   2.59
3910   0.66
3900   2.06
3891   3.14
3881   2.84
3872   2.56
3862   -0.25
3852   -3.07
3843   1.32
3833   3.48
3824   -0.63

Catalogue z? 0.23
